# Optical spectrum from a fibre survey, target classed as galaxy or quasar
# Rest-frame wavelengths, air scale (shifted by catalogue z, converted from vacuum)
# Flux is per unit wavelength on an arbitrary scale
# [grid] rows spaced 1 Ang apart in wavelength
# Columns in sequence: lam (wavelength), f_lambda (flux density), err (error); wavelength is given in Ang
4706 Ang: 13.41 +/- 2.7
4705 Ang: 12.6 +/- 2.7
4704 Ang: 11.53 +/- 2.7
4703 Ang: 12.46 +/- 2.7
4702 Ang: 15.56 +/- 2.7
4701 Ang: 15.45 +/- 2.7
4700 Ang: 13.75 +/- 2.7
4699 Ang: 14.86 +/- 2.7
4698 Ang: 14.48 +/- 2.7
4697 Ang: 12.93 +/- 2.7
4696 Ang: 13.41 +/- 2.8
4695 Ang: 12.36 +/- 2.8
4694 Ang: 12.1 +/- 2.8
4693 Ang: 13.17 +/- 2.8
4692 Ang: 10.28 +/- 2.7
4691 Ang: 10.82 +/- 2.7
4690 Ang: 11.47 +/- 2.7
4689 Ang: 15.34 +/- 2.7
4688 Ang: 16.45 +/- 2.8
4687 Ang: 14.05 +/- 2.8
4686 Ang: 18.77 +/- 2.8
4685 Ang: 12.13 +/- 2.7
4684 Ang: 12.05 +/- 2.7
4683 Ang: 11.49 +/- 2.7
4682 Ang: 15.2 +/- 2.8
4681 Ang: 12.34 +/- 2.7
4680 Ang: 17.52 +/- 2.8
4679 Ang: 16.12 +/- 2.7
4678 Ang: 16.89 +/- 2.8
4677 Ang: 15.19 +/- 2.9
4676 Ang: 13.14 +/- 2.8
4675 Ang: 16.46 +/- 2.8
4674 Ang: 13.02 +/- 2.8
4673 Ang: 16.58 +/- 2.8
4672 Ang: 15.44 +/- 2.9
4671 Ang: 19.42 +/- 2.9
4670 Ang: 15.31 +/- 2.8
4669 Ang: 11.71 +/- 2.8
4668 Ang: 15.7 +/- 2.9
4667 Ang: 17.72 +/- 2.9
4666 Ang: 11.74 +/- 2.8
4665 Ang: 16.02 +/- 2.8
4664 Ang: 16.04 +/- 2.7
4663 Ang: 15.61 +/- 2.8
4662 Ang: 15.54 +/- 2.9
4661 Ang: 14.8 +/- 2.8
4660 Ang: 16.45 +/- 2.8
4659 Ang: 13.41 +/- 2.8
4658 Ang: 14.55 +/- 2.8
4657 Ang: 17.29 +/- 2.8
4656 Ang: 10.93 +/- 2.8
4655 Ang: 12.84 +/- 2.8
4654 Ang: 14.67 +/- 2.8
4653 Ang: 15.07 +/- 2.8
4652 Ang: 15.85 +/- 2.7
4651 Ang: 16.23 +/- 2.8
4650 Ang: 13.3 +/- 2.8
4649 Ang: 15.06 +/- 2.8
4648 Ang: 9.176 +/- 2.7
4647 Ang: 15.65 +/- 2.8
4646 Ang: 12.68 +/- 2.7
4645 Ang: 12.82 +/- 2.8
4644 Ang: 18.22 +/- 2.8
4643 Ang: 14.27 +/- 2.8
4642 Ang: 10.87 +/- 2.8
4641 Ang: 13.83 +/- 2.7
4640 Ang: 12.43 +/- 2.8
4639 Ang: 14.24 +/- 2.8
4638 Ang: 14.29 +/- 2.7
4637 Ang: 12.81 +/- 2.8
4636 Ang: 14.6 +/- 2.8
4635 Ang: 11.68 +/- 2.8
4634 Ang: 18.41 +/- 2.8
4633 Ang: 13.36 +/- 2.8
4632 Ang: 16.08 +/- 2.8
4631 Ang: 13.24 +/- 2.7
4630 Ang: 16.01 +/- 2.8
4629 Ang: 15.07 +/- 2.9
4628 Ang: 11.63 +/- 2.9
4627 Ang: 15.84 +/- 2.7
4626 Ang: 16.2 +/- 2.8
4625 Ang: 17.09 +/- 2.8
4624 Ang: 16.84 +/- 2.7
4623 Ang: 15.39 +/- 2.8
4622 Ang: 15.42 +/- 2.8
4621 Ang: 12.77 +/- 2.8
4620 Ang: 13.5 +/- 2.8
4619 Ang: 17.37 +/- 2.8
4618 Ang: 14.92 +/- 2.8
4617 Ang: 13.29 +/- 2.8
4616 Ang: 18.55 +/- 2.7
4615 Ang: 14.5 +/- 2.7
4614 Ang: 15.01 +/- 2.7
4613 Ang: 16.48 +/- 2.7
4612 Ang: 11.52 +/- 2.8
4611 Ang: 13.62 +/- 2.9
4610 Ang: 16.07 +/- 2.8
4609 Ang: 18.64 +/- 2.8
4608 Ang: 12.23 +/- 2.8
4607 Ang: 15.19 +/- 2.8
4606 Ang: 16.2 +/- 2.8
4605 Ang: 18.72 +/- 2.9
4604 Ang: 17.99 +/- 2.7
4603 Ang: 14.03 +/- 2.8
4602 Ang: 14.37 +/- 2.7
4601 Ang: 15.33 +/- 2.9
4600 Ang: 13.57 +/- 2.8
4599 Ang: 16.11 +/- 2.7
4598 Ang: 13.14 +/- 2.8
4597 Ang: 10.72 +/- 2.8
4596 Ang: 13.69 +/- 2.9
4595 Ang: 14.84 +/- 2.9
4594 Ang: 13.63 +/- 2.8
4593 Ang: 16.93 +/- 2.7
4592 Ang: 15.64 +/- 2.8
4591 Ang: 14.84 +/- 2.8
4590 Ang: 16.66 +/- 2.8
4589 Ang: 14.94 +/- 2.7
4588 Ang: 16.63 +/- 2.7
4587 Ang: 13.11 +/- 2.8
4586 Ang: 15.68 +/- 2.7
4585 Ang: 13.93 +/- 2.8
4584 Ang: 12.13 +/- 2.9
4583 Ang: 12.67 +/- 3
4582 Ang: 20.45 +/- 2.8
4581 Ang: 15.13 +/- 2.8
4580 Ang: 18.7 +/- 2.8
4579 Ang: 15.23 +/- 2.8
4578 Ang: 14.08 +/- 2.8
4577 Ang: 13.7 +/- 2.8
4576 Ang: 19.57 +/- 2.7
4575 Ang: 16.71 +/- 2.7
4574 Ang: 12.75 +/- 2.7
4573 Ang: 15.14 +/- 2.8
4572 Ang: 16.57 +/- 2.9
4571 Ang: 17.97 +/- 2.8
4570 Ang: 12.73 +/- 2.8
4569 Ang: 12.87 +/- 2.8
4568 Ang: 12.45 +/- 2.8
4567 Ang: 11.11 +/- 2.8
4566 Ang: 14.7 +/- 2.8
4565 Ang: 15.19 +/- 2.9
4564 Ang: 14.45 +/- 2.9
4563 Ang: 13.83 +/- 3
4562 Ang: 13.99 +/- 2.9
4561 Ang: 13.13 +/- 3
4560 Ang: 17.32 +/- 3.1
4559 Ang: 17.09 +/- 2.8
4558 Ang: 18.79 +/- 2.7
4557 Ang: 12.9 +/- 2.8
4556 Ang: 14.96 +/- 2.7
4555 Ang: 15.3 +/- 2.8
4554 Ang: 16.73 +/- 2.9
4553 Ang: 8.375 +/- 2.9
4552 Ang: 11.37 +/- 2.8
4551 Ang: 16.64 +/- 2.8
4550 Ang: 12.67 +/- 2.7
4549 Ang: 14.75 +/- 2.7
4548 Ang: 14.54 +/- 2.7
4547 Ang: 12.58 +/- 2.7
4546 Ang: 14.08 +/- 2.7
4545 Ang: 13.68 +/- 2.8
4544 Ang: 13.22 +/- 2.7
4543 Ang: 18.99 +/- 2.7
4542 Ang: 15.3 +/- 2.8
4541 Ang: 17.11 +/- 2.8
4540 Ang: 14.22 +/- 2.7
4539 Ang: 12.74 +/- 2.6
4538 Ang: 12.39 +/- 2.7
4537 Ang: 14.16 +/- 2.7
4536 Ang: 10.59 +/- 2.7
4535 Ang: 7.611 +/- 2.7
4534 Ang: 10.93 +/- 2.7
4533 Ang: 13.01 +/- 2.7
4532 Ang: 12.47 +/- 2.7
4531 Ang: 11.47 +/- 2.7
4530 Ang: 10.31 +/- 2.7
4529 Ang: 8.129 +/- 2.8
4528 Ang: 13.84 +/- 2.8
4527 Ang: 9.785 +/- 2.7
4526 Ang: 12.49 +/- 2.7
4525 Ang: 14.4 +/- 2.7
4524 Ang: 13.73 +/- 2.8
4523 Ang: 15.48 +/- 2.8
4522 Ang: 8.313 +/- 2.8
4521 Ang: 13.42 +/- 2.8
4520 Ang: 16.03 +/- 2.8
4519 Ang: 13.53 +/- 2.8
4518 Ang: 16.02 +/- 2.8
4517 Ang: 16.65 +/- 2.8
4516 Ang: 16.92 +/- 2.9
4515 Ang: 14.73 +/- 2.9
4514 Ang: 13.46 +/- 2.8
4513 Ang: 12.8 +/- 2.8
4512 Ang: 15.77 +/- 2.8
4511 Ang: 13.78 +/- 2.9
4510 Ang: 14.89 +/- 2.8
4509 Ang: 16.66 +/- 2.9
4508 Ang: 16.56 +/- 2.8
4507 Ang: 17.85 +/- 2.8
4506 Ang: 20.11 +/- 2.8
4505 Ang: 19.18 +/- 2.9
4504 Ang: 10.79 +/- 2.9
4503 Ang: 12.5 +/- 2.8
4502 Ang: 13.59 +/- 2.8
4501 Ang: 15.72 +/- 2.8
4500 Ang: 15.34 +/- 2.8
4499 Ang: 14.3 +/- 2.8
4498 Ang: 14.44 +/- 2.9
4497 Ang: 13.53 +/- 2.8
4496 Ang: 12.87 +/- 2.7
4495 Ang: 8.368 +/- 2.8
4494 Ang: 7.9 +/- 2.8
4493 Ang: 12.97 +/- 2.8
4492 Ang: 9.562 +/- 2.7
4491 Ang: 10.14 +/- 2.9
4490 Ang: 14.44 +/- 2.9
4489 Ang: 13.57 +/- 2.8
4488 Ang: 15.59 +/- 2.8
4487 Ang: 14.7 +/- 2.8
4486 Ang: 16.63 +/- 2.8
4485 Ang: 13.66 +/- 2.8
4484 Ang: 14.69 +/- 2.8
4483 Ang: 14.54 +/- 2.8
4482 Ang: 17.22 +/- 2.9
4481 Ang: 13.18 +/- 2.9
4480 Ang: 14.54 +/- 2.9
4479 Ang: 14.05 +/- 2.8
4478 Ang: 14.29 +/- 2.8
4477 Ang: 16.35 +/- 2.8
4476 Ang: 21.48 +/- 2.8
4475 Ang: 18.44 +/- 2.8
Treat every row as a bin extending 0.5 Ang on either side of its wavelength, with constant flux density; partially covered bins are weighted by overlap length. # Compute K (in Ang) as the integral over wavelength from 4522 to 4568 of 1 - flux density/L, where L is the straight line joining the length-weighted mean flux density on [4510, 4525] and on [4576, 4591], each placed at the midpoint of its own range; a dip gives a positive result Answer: 4.0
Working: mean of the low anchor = 14.4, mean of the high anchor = 15.3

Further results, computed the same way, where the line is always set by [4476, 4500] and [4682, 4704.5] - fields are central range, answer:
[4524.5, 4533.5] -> 1.3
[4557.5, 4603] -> -4.4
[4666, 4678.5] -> -1.8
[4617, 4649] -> -2.1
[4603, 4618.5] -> -2.2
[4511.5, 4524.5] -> -0.6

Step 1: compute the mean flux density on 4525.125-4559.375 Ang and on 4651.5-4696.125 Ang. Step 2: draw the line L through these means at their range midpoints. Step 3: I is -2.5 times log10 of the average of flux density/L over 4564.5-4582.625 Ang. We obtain -0.12 mag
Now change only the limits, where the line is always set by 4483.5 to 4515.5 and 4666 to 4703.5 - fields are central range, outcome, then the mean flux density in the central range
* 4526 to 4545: 0.13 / 12.6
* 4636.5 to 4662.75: 0.01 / 14.1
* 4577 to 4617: -0.07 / 15.1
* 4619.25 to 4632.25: -0.06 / 15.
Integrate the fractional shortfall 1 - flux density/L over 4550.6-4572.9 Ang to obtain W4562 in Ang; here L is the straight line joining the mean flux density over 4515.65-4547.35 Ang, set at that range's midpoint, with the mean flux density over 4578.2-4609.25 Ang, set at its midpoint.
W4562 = -0.50 Ang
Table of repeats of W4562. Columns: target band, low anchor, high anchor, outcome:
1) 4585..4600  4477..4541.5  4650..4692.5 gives -0.5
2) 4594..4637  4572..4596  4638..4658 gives -0.8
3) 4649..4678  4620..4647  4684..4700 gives -2.2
